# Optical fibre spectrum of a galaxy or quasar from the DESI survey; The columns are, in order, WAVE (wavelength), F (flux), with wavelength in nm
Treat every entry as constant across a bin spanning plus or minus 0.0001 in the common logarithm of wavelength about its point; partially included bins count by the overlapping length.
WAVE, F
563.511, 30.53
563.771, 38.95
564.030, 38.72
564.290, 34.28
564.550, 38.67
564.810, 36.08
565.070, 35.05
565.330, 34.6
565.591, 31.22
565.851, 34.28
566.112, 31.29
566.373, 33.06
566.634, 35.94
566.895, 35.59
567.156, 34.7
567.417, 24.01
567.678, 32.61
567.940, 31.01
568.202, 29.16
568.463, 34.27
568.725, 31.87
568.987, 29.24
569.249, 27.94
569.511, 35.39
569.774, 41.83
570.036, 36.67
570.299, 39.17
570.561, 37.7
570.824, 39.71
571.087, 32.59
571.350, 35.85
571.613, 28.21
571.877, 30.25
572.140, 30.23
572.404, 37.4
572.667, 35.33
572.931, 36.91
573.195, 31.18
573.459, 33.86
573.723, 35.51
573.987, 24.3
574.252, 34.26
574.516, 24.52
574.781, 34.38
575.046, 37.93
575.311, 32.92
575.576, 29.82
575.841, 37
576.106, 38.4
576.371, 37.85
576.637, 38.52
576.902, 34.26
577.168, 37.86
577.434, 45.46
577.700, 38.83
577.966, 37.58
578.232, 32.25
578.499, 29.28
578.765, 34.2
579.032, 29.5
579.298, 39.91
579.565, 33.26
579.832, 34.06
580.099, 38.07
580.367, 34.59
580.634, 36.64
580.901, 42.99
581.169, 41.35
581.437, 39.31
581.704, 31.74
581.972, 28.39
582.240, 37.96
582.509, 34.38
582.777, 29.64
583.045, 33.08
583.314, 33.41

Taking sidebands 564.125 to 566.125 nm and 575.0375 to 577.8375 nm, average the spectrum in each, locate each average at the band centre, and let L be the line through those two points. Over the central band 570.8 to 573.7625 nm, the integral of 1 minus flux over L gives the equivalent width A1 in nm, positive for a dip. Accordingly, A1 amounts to 0.21 nm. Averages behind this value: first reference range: 34.7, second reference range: 37.1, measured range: 33.7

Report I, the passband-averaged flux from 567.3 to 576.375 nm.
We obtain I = 33.4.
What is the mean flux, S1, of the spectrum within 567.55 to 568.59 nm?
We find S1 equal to 31.7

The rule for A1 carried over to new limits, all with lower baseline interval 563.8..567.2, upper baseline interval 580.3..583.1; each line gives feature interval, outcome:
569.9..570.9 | -0.09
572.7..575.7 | 0.24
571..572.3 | 0.14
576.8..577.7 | -0.10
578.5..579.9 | 0.07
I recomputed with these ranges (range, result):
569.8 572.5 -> 35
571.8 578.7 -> 34.5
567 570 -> 32.2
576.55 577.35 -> 37.3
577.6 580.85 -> 35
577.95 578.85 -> 32.7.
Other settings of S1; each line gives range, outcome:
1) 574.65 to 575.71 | 33.8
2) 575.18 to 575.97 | 33.2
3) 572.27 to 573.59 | 34.9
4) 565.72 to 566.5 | 32.9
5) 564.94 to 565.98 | 33.8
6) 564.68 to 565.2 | 35.6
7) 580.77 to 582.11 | 36.7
